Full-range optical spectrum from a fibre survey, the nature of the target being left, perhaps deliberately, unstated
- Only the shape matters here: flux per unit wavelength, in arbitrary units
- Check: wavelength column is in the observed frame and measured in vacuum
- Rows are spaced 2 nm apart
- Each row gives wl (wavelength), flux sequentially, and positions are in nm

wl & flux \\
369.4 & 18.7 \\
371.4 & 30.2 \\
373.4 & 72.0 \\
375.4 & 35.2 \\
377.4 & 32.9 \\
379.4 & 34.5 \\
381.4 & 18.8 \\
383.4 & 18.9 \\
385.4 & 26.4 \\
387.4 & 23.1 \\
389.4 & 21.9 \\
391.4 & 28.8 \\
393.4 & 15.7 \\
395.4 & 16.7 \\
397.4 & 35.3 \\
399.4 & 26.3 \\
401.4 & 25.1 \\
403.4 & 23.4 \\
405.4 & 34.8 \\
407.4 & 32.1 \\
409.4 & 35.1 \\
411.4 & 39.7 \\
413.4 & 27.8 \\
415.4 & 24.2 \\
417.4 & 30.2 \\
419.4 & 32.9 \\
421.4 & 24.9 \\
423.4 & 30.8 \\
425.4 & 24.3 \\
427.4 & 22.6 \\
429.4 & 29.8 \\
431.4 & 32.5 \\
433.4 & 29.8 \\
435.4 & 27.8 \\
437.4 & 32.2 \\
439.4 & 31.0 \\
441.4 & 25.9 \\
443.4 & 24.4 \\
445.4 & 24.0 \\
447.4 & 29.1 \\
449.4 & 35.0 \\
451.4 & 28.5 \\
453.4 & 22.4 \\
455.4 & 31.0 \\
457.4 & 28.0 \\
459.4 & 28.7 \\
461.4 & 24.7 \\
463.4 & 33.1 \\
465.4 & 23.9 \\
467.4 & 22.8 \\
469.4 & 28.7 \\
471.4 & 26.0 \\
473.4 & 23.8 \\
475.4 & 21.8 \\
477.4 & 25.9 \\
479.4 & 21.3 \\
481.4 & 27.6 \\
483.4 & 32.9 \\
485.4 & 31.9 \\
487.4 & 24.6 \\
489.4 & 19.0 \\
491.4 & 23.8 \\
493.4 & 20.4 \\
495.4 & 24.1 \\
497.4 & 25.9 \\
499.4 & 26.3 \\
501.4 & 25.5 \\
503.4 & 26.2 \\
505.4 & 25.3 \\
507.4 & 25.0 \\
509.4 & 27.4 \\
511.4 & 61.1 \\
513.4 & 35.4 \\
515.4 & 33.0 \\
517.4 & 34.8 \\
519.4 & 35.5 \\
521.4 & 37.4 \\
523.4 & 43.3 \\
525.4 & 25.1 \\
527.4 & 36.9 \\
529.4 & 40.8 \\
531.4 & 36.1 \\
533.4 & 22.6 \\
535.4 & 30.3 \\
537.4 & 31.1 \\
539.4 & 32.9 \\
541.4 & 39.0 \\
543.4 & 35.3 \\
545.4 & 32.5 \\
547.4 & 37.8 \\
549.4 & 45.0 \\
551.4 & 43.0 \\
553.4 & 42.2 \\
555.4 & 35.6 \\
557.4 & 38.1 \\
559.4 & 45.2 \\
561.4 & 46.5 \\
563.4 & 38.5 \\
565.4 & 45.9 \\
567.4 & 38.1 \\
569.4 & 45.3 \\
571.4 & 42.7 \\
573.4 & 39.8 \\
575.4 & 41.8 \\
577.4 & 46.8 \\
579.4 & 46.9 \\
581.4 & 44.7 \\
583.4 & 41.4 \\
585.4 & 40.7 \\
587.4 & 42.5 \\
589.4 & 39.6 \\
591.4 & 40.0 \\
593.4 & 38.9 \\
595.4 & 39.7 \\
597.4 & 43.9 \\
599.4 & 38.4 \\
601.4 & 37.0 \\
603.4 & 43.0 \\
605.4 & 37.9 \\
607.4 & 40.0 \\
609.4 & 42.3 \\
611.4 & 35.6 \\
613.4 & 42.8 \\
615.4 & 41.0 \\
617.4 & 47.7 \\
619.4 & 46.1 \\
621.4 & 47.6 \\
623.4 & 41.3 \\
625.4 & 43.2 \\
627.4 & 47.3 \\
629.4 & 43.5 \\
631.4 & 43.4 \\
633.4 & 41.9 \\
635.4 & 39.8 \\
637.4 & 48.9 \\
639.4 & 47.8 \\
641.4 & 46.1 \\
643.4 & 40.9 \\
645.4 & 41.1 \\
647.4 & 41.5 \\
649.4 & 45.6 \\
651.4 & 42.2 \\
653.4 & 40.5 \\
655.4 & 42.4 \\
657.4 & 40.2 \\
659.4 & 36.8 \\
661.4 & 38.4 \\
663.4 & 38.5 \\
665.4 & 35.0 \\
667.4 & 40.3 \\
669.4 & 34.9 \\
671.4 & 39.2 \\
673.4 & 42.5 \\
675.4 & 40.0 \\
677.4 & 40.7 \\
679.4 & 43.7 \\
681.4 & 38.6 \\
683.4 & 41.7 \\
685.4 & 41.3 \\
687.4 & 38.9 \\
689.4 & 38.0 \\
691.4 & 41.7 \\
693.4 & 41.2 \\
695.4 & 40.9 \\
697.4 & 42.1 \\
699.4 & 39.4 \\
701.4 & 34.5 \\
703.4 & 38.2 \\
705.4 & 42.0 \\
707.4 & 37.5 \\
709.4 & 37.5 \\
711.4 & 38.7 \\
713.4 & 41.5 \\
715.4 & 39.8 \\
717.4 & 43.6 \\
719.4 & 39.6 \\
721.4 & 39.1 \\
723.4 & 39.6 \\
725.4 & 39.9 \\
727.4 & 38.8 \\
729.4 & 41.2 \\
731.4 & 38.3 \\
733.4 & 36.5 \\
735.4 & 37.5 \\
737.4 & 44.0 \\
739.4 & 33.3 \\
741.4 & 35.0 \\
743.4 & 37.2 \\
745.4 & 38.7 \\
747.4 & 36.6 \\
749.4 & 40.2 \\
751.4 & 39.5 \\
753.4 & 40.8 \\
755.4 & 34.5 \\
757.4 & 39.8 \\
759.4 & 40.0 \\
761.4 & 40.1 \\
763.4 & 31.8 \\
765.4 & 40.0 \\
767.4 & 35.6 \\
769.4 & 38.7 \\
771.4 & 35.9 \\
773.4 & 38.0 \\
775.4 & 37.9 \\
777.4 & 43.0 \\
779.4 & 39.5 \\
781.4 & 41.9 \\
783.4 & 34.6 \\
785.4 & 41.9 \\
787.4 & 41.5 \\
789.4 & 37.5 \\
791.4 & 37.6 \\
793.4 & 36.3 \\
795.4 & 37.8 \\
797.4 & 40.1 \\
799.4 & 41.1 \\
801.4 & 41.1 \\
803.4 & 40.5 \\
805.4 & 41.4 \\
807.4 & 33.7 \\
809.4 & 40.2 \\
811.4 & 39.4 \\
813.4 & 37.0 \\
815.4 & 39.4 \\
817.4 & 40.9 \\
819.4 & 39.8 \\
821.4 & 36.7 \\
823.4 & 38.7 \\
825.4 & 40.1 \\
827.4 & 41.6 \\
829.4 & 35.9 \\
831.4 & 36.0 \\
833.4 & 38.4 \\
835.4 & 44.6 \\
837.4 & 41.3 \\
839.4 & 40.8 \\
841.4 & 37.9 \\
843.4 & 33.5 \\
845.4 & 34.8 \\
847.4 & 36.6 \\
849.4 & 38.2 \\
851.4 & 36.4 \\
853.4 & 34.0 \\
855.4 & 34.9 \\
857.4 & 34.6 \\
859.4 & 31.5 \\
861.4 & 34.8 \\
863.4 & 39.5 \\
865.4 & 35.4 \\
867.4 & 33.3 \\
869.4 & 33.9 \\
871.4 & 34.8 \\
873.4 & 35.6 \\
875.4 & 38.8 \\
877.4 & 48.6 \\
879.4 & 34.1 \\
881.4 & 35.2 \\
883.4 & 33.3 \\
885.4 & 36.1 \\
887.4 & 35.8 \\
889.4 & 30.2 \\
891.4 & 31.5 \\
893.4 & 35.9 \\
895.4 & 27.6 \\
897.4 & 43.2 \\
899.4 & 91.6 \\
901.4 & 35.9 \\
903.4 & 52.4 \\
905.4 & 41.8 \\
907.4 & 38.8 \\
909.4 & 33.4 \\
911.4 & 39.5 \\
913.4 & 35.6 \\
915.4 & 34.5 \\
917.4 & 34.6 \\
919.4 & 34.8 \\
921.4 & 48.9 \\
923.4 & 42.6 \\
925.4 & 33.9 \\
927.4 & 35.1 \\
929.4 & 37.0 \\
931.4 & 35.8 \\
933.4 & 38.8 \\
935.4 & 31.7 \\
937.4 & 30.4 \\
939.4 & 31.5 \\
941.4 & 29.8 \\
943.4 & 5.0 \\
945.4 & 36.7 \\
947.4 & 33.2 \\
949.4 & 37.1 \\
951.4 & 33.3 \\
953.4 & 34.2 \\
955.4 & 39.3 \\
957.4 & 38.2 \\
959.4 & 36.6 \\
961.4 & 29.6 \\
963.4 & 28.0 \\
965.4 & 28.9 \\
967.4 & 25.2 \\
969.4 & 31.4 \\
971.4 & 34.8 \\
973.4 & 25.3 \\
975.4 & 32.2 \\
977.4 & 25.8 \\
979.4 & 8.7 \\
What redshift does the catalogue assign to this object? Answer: 0.371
